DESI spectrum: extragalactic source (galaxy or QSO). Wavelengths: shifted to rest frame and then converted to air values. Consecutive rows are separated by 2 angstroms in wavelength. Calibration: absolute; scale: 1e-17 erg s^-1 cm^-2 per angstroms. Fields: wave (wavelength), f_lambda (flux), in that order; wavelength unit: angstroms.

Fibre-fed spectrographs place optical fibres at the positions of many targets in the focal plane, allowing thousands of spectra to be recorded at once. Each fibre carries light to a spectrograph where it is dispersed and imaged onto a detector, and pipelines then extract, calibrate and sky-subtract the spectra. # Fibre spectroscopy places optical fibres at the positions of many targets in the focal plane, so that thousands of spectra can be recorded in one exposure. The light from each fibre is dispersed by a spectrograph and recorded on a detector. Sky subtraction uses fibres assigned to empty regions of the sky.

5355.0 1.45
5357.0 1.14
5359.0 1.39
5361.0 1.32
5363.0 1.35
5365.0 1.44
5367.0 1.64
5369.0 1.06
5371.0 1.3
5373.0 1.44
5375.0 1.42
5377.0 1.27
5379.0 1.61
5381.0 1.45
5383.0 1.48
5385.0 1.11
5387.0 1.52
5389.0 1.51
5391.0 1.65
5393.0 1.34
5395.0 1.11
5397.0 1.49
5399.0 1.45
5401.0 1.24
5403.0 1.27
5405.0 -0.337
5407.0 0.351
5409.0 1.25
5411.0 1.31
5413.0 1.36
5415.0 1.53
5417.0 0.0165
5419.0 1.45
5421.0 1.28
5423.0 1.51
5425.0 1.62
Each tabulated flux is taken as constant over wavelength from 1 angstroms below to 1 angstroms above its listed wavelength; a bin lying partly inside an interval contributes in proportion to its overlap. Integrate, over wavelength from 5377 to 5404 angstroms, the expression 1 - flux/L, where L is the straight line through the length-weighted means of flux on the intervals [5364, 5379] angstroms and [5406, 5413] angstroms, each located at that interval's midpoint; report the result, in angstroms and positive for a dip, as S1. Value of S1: -4.4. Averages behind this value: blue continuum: 1.38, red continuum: 1.03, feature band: 1.4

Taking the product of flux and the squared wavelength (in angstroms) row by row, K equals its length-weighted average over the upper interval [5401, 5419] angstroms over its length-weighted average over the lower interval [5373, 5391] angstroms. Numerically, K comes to 0.63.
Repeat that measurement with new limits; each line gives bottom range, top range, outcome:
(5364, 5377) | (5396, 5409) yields 0.69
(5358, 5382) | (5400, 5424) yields 0.74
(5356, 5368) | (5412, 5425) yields 0.91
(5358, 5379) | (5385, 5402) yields 1.02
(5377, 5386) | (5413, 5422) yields 0.80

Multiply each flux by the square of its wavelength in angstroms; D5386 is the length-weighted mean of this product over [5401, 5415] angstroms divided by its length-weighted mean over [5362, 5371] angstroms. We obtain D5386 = 0.7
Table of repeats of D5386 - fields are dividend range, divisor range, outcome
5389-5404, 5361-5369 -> 0.99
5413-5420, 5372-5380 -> 0.74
